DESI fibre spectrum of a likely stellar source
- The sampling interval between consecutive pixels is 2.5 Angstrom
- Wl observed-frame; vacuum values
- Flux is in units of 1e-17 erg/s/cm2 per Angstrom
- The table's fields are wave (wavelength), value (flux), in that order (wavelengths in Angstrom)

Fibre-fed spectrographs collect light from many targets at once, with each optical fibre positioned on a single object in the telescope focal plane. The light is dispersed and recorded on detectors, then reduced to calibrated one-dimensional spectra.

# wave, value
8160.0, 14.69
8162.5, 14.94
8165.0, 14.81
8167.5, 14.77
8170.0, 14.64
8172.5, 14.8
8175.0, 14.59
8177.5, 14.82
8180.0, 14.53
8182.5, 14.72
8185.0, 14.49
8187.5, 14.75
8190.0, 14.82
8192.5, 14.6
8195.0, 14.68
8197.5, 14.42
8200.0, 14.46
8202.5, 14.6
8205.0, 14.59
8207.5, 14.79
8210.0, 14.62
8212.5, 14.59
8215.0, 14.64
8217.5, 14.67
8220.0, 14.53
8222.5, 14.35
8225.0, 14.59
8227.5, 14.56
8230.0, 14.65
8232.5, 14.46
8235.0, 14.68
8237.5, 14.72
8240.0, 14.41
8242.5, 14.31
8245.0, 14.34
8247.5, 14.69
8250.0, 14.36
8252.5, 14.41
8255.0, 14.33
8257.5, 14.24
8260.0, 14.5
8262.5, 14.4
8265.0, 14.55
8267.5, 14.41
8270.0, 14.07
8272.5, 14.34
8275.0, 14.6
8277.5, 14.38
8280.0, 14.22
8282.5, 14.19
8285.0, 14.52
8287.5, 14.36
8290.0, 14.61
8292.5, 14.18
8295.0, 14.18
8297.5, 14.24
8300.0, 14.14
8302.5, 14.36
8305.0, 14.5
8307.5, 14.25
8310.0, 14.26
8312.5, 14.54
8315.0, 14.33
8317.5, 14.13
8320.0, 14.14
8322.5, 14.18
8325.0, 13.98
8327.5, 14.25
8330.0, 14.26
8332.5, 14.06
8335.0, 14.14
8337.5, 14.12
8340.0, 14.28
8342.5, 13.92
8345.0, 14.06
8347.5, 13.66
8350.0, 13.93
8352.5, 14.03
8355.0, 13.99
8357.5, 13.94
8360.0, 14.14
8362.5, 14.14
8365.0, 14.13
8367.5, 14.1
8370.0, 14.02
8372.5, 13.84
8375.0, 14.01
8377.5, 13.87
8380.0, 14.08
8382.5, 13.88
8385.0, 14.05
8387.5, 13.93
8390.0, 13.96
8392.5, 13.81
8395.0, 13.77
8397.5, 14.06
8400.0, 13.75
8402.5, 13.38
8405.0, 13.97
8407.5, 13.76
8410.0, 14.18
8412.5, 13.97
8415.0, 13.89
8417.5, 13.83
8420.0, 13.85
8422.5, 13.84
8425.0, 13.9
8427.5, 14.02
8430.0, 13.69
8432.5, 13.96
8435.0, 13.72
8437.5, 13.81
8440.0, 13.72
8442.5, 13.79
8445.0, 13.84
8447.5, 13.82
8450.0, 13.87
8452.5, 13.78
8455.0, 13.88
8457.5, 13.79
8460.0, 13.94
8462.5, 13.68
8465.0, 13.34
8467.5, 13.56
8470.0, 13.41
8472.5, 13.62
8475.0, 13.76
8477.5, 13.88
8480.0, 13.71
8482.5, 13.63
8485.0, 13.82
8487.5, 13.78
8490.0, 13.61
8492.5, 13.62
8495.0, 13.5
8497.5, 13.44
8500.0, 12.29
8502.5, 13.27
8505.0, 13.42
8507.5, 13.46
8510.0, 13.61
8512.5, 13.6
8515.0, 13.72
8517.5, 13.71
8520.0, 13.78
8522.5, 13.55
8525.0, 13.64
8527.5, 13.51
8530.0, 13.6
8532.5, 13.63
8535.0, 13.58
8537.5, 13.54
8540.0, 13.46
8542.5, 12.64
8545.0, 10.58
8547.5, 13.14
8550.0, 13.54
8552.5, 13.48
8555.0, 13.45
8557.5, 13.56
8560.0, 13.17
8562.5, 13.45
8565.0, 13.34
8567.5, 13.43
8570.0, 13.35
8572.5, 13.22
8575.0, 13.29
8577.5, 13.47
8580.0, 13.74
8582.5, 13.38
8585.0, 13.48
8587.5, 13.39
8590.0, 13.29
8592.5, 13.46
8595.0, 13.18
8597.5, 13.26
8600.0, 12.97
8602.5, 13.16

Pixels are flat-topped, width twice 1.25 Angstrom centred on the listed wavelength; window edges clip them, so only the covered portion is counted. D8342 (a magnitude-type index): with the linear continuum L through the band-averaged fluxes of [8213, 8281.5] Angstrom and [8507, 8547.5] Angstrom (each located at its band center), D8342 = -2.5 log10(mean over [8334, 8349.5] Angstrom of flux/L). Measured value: 0.005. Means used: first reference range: 14.5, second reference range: 13.3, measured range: 14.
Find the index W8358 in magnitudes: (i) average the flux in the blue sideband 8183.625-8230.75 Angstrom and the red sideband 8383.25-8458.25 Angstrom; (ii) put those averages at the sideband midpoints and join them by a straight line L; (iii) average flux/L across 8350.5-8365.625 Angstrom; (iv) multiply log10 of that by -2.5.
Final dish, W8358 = 0.00 mag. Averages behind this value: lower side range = 14.6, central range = 14.1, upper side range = 13.9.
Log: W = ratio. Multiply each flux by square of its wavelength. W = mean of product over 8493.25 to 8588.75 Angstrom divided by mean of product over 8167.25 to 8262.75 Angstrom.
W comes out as 0.99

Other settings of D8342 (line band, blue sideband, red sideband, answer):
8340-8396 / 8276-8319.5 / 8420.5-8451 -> 0.01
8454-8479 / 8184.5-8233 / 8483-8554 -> -0.01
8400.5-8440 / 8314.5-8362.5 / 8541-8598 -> -0.01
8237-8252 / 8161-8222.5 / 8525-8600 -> 0.00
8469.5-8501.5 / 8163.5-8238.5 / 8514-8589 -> 0.00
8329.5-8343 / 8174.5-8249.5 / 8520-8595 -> 0.00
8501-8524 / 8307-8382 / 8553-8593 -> 0.00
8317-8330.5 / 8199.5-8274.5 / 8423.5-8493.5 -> 0.00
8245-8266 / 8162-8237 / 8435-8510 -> 0.00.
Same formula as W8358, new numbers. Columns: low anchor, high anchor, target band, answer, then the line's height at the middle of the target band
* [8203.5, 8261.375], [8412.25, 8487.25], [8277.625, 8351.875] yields 0.00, 14.2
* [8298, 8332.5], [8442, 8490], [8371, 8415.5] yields 0.01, 14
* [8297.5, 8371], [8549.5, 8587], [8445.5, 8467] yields 0.00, 13.8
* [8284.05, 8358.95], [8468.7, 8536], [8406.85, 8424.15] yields 0.00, 13.9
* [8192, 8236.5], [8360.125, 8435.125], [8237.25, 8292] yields 0.00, 14.4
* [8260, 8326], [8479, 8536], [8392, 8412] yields 0.01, 13.9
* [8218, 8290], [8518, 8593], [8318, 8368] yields 0.00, 14.1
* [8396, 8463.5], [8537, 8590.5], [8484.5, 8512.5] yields 0.01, 13.5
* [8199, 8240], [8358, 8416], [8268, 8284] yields 0.00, 14.4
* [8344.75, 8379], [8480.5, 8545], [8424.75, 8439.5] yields -0.01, 13.7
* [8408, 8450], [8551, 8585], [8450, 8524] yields 0.01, 13.7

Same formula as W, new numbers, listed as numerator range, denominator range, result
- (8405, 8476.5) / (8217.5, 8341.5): 1.00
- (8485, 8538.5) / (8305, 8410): 1.00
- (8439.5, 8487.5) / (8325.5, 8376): 1.00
